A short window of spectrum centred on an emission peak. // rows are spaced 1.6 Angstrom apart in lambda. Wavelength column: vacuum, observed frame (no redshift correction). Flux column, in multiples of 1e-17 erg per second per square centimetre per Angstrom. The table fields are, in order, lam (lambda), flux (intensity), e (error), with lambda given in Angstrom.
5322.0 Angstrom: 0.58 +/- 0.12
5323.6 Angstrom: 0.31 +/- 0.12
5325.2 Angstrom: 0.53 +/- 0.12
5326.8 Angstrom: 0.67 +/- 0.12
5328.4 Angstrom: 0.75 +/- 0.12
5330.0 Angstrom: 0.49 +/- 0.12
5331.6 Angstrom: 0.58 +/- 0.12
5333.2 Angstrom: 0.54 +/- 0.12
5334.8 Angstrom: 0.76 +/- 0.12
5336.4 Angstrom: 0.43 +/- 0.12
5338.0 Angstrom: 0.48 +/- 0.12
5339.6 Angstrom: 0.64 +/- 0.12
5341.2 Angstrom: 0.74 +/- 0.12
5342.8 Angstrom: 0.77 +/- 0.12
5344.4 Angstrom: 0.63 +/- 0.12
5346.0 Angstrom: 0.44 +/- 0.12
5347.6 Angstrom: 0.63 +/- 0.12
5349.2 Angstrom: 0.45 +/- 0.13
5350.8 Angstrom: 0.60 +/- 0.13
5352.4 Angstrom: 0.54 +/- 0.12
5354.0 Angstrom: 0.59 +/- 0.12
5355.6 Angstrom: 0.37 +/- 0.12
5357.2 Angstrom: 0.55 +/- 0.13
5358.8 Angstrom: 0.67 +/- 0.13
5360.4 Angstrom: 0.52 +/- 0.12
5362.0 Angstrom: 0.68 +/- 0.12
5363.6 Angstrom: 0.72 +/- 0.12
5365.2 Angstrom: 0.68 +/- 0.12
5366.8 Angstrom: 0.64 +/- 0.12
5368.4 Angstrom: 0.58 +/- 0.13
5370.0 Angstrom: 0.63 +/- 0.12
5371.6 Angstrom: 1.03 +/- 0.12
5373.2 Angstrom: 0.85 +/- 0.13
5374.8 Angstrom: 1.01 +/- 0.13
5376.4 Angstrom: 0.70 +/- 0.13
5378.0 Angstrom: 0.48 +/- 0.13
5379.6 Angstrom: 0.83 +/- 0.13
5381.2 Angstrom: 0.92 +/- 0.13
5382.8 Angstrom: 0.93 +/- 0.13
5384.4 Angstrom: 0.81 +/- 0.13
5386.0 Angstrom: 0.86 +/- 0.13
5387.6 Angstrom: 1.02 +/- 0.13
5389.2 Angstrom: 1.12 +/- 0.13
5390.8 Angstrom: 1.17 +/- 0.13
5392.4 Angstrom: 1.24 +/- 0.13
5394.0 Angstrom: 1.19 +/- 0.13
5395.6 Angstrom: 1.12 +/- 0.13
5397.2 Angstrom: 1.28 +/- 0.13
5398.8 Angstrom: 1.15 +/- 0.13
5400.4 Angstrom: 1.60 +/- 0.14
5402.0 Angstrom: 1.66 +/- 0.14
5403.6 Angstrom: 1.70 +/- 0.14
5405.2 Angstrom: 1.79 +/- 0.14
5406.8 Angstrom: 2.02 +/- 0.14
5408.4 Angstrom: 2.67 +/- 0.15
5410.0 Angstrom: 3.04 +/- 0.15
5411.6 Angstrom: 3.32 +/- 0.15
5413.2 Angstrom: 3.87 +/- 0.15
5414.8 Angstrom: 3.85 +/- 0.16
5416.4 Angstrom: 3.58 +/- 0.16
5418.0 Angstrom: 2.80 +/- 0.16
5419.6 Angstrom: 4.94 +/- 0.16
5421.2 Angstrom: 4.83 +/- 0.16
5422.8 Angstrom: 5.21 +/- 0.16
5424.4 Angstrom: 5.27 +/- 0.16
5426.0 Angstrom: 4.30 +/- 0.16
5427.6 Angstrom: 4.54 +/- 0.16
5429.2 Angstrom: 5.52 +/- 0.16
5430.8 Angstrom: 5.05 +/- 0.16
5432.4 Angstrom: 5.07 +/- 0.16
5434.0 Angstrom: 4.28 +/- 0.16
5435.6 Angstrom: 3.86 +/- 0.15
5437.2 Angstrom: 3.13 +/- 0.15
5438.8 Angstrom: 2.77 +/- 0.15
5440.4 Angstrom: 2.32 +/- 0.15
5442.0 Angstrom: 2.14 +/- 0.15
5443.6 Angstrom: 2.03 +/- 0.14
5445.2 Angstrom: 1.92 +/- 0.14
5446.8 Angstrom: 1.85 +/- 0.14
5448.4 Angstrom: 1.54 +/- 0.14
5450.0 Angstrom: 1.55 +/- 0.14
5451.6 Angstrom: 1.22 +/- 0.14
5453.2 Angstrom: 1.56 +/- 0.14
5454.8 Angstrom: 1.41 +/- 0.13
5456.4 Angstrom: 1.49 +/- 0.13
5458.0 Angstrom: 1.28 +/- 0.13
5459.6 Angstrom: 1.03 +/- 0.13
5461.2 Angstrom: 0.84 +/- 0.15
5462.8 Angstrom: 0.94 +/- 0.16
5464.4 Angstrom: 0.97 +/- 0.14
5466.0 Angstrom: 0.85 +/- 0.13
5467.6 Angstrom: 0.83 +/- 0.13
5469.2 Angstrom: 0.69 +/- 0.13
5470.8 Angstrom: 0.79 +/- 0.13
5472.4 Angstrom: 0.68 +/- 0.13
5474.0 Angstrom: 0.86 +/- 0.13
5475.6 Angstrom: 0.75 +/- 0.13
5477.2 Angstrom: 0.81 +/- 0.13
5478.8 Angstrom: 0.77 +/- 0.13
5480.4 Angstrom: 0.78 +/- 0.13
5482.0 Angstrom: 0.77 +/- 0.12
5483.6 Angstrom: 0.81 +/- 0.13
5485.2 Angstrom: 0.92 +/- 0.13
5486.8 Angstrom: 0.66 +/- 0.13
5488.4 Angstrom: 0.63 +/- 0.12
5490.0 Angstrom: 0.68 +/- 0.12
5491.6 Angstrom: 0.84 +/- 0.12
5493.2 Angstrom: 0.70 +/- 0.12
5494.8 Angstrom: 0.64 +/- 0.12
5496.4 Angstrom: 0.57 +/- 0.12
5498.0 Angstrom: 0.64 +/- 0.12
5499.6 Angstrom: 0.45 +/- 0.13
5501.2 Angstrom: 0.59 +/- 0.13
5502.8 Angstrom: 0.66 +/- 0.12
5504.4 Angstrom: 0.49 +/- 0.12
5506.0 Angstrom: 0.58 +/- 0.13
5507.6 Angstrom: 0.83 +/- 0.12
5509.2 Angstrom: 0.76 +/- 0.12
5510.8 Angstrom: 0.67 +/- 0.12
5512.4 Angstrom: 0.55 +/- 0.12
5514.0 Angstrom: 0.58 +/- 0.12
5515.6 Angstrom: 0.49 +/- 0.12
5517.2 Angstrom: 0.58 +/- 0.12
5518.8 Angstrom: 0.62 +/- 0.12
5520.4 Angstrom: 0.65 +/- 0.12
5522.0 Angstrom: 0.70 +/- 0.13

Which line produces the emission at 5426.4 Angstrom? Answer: C IV 1549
